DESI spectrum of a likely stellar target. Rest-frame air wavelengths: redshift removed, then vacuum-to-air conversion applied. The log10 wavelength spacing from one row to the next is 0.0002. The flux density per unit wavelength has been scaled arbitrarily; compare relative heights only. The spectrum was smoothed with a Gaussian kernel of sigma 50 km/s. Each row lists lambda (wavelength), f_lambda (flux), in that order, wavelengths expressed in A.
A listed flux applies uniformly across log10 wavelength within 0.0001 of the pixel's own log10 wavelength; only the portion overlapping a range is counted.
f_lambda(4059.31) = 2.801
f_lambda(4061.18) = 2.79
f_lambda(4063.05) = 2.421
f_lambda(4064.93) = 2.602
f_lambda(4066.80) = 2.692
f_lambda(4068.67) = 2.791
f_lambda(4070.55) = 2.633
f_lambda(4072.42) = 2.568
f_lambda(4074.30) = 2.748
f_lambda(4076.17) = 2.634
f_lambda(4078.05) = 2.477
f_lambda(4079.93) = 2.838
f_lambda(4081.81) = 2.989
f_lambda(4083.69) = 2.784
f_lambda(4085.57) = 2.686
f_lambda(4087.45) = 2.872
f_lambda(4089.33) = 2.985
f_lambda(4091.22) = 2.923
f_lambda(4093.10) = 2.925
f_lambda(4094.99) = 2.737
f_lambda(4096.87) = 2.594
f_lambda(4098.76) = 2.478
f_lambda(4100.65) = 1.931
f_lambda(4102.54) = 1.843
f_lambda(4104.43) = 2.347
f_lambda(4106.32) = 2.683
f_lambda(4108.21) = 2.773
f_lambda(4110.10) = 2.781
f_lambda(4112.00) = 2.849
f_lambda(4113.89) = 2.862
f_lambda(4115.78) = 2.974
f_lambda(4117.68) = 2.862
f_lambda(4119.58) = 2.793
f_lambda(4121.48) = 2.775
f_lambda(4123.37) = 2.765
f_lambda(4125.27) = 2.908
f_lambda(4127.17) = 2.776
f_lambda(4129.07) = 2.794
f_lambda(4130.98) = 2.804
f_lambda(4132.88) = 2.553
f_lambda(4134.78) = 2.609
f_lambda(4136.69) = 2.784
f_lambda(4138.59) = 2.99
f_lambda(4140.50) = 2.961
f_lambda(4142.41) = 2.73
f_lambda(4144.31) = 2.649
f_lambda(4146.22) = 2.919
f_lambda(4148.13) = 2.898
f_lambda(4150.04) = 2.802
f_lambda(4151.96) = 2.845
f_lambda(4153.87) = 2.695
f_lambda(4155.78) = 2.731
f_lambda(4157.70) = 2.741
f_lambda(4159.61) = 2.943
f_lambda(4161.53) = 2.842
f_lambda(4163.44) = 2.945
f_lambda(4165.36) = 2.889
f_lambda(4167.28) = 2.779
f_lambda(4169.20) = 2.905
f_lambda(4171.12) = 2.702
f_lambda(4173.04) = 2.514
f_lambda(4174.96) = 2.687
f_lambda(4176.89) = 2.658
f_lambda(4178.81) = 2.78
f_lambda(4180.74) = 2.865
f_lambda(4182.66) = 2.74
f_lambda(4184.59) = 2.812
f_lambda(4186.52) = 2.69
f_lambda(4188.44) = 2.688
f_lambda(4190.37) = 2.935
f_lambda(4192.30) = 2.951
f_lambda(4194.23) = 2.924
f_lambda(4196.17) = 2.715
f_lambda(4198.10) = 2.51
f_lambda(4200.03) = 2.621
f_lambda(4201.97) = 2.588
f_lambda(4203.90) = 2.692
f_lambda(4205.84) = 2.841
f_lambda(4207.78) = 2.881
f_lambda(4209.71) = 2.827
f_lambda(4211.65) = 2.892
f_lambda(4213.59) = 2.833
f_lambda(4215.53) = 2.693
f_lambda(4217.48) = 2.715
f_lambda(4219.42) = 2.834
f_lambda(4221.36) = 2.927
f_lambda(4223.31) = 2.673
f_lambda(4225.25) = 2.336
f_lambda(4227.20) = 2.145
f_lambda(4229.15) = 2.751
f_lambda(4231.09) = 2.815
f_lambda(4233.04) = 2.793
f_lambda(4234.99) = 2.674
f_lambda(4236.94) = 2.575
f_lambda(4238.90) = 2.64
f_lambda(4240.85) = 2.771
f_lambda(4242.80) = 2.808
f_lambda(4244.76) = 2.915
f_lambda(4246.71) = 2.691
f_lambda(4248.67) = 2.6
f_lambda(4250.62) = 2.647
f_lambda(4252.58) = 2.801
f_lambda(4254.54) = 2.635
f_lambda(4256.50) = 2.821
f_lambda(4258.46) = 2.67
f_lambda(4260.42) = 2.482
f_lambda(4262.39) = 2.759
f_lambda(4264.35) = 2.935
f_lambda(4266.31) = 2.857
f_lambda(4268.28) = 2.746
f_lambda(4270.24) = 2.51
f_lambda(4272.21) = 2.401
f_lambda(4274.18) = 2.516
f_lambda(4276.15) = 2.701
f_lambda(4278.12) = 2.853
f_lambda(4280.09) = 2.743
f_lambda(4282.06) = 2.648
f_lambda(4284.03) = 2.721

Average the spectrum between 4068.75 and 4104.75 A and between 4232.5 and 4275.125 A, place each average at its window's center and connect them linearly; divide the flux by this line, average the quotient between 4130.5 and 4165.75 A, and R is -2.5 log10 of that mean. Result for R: -0.06 mag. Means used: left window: 2.64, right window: 2.69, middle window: 2.81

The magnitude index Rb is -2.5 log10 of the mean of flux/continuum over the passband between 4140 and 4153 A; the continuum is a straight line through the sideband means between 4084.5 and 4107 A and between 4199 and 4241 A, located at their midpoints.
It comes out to -0.08 mag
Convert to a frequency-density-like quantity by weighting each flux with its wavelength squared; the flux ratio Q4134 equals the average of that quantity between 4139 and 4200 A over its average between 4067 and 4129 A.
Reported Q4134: 1.07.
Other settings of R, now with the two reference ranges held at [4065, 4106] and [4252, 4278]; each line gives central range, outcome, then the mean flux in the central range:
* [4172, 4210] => -0.032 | 2.74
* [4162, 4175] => -0.049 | 2.78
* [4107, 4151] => -0.062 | 2.81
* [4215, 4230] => 0.018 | 2.63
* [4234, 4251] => -0.011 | 2.7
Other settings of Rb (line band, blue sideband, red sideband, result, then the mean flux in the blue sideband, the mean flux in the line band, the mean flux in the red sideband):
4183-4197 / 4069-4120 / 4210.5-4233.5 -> -0.05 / 2.69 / 2.81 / 2.7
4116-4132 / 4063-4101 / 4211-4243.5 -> -0.05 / 2.7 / 2.81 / 2.7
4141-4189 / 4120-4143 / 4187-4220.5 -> 0.00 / 2.79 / 2.78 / 2.77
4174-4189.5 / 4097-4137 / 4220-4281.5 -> -0.03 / 2.66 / 2.74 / 2.68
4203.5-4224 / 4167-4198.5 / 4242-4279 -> -0.03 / 2.76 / 2.8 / 2.7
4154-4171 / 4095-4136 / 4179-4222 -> -0.04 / 2.66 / 2.83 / 2.78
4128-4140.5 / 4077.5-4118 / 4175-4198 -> -0.02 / 2.69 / 2.77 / 2.78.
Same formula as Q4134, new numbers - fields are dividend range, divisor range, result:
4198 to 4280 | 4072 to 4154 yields 1.05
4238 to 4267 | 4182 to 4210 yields 1.02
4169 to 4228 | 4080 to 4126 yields 1.05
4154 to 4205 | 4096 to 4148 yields 1.05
